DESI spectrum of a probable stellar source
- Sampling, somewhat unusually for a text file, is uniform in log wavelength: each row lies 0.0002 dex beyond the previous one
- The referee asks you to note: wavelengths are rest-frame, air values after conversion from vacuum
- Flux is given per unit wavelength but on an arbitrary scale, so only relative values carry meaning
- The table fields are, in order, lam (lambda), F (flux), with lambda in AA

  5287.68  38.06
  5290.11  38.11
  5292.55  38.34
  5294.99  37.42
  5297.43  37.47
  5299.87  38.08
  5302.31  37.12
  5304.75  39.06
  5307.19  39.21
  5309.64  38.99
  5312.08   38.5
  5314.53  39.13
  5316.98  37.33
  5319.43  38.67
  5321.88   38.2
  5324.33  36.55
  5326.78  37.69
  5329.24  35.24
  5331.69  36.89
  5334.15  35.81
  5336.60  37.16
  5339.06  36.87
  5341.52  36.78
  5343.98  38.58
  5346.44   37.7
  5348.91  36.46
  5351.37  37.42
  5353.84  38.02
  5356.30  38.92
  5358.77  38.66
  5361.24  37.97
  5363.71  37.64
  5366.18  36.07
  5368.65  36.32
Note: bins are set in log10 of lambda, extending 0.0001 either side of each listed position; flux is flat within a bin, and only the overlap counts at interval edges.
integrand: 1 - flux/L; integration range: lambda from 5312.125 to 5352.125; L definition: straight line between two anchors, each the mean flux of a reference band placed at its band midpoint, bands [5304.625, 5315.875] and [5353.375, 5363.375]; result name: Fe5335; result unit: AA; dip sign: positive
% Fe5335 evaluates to 1.4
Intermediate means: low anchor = 38.9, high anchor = 38.4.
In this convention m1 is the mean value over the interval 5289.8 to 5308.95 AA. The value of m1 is 38.1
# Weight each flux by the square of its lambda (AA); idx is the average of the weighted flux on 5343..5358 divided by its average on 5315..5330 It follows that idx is 1.02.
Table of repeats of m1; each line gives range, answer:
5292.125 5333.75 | 37.8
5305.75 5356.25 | 37.6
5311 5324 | 38.2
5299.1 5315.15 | 38.6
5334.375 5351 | 37.2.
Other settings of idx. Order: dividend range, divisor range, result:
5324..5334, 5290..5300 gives 0.98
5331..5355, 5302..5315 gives 0.97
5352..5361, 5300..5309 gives 1.02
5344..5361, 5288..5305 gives 1.02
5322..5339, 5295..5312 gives 0.97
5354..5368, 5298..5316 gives 1.00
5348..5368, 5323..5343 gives 1.04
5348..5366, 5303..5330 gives 1.01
